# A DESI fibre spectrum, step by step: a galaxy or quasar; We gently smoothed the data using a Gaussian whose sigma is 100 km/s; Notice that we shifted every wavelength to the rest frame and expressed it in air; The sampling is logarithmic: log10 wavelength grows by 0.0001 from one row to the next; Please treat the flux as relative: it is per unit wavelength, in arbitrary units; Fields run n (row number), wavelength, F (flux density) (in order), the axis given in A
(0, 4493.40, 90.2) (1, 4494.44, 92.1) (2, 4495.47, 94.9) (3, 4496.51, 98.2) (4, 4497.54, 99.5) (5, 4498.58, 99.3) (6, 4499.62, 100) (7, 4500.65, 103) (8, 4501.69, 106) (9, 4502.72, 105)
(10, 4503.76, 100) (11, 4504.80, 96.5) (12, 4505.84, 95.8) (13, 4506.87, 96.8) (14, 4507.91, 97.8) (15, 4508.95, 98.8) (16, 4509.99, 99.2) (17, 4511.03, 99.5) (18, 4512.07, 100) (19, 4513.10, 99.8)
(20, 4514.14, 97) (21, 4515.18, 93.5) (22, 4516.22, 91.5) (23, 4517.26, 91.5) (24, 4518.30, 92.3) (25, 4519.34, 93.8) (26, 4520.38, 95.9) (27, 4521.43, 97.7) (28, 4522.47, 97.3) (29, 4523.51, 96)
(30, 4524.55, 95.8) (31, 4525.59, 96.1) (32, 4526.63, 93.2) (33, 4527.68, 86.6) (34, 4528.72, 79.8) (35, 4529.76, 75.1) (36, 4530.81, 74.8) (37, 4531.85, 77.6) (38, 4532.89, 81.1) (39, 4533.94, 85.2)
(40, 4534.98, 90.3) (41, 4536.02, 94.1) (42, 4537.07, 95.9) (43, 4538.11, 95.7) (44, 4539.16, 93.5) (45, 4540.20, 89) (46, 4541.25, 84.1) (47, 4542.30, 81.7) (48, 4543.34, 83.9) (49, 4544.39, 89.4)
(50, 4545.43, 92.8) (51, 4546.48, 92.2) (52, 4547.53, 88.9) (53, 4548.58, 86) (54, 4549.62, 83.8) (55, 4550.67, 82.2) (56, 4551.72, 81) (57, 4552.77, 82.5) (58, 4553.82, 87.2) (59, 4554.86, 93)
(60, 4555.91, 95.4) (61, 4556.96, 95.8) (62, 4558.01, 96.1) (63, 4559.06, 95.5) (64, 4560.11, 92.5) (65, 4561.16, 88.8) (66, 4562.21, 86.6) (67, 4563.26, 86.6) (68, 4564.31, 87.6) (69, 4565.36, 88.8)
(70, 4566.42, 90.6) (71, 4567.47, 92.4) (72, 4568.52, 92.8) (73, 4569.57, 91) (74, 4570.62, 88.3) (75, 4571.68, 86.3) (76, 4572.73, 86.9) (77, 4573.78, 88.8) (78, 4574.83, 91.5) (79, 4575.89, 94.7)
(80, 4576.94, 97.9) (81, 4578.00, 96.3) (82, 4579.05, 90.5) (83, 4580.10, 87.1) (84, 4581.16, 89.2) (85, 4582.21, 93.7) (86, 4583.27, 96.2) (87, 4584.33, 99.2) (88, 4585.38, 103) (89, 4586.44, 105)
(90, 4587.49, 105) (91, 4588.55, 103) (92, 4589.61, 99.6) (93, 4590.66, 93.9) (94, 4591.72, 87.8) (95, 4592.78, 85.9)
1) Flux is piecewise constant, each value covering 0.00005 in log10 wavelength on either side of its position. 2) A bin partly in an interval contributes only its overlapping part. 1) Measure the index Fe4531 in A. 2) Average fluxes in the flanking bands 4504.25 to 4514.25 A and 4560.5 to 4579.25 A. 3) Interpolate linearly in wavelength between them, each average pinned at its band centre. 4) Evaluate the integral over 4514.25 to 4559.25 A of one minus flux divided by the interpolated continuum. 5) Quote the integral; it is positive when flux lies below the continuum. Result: 2.5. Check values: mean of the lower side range 98.2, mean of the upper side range 90.4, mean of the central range 89.4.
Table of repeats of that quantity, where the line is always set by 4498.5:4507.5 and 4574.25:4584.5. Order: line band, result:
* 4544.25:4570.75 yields 1.6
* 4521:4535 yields 1.5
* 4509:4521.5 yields 0.4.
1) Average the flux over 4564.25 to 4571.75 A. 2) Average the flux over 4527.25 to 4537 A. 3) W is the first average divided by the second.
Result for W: 1.1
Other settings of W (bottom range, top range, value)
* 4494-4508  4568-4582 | 0.92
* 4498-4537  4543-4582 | 0.96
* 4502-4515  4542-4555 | 0.87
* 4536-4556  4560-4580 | 1.02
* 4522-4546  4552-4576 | 1.02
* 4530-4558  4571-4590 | 1.09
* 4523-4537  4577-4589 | 1.12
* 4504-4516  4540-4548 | 0.90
